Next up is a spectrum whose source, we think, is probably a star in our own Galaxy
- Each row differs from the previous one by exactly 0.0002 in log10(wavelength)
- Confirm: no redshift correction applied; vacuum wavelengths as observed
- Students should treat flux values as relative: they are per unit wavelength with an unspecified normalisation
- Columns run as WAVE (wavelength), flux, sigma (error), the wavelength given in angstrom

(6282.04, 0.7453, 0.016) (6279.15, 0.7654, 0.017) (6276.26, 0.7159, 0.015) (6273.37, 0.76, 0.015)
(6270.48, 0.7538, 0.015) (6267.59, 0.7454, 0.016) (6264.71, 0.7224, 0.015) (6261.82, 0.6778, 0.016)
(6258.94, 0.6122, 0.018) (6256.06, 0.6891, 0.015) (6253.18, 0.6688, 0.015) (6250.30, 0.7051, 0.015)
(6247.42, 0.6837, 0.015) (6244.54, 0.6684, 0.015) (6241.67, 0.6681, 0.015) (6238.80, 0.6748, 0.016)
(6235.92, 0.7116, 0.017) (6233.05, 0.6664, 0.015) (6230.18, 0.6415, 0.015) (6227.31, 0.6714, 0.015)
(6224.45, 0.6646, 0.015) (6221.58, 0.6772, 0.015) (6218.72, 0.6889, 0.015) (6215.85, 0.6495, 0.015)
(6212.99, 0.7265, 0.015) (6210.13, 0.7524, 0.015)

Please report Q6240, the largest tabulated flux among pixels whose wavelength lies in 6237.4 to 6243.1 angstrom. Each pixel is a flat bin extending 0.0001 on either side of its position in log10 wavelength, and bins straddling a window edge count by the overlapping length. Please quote 0.6748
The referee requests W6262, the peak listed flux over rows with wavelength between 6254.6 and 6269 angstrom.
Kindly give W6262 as 0.7454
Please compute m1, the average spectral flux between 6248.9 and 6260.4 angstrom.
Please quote 0.669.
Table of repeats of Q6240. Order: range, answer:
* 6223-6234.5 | 0.6714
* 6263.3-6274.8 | 0.76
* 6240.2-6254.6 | 0.7051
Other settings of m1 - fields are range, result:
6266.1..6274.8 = 0.753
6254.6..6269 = 0.689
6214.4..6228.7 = 0.671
